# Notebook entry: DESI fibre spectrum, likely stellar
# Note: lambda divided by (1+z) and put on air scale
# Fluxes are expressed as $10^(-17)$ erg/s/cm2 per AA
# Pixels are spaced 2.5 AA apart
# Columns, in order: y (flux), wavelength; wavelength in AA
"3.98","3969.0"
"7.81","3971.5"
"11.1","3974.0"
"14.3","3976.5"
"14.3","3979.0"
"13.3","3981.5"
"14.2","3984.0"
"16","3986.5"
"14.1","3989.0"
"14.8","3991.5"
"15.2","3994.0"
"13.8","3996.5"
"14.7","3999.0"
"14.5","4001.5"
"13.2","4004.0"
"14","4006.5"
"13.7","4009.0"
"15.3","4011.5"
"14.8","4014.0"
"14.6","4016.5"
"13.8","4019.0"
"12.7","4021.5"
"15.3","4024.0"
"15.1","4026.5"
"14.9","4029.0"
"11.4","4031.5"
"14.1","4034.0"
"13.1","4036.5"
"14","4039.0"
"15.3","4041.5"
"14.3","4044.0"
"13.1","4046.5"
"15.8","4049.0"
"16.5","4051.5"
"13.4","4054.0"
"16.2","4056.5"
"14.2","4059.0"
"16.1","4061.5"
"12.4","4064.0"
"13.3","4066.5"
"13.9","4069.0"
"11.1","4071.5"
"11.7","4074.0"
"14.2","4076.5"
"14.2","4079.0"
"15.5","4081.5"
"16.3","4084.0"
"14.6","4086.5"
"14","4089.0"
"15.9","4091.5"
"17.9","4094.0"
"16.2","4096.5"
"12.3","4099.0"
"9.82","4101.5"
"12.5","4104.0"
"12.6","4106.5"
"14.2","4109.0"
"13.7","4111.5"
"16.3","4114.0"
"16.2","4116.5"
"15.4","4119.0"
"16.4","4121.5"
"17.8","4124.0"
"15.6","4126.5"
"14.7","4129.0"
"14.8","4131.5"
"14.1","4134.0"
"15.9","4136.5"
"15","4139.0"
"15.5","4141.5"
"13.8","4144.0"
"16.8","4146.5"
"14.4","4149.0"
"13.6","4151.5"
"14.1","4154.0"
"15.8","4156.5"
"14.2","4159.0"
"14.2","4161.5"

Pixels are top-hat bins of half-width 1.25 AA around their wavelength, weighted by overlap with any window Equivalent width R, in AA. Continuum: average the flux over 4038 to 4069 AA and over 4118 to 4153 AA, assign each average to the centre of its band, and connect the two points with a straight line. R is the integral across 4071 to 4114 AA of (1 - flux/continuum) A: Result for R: 2.4 AA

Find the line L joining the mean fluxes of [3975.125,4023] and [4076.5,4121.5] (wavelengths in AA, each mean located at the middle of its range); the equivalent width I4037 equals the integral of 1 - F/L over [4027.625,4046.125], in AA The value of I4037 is 0.7 AA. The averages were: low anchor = 14.3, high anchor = 14.6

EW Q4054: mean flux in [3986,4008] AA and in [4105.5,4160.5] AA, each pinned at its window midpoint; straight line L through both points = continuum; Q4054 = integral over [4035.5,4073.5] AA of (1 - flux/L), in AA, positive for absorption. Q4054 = 1.4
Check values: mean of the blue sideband 14.4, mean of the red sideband 15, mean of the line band 14.1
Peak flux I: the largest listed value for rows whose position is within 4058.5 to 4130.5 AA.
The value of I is 17.9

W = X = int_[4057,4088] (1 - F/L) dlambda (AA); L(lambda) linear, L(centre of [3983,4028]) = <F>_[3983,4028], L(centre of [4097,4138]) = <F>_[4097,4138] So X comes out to 1.1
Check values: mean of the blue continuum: 14.4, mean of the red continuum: 14.6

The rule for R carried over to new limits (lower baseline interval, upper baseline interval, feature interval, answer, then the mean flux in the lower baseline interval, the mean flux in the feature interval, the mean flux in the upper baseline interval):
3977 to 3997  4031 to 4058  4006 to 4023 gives 0.3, 14.5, 14.2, 14.4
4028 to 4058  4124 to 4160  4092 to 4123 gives 0.5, 14.3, 14.5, 15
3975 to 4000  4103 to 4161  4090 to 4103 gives 0.4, 14.4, 14.4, 14.9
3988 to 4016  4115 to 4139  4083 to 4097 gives -0.5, 14.4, 15.8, 15.6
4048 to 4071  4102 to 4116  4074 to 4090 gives -0.4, 14.5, 14.6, 13.8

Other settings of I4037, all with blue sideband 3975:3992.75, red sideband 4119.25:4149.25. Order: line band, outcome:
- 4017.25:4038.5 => 1.25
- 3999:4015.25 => 0.29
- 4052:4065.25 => 0.29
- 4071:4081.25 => 1.26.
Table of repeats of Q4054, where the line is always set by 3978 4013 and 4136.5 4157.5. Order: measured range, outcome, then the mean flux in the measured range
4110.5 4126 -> -1.2 AA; 16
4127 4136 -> 0.1 AA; 14.7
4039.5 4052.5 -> -0.3 AA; 14.9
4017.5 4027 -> 0.2 AA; 14.2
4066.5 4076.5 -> 1.4 AA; 12.6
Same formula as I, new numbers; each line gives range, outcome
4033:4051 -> 15.8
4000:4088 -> 16.5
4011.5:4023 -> 15.3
